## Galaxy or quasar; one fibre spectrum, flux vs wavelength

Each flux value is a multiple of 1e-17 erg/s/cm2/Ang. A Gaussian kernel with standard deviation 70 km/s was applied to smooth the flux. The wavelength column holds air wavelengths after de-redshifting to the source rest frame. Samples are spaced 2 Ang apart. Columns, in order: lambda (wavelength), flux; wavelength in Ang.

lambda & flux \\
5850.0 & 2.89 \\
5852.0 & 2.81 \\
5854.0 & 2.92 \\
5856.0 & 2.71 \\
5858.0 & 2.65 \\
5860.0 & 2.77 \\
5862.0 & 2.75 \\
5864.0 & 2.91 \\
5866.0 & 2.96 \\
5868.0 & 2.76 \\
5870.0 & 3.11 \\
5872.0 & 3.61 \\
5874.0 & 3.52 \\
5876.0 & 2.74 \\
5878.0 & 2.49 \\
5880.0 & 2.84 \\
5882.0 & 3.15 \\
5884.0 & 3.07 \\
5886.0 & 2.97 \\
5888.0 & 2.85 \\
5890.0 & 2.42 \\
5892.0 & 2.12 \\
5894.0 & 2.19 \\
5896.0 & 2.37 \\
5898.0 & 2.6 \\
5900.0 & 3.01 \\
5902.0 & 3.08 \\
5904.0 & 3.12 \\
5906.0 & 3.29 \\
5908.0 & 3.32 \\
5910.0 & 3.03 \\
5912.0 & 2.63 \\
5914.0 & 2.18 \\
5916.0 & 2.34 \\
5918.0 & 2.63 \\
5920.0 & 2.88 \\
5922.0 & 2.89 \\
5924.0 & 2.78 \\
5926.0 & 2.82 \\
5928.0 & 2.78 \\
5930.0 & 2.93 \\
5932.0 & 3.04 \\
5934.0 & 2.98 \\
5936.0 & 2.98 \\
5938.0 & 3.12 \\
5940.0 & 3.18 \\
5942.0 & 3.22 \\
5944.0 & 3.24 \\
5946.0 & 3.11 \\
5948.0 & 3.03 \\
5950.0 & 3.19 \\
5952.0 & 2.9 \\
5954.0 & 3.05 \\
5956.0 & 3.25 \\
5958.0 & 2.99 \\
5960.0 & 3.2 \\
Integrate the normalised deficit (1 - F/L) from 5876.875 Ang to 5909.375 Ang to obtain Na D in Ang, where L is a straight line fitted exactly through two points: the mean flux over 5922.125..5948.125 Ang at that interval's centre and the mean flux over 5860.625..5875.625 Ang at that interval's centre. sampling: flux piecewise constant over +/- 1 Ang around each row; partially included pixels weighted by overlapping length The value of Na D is 2.5 Ang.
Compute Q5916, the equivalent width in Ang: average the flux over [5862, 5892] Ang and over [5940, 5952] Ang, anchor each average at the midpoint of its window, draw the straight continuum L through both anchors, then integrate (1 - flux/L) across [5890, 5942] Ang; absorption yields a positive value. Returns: 4.00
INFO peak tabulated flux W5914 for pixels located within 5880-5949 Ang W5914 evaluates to 3.32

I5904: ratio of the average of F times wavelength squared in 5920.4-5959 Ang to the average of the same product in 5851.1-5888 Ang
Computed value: 1.06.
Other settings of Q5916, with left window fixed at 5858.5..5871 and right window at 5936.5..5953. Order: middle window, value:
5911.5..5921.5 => 1.6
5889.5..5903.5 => 1.9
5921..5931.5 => 0.7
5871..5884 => -0.7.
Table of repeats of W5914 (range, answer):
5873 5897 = 3.52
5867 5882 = 3.61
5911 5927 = 2.89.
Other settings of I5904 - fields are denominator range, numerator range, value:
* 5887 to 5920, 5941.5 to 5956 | 1.17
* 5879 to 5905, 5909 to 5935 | 1.01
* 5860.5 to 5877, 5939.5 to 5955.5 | 1.05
